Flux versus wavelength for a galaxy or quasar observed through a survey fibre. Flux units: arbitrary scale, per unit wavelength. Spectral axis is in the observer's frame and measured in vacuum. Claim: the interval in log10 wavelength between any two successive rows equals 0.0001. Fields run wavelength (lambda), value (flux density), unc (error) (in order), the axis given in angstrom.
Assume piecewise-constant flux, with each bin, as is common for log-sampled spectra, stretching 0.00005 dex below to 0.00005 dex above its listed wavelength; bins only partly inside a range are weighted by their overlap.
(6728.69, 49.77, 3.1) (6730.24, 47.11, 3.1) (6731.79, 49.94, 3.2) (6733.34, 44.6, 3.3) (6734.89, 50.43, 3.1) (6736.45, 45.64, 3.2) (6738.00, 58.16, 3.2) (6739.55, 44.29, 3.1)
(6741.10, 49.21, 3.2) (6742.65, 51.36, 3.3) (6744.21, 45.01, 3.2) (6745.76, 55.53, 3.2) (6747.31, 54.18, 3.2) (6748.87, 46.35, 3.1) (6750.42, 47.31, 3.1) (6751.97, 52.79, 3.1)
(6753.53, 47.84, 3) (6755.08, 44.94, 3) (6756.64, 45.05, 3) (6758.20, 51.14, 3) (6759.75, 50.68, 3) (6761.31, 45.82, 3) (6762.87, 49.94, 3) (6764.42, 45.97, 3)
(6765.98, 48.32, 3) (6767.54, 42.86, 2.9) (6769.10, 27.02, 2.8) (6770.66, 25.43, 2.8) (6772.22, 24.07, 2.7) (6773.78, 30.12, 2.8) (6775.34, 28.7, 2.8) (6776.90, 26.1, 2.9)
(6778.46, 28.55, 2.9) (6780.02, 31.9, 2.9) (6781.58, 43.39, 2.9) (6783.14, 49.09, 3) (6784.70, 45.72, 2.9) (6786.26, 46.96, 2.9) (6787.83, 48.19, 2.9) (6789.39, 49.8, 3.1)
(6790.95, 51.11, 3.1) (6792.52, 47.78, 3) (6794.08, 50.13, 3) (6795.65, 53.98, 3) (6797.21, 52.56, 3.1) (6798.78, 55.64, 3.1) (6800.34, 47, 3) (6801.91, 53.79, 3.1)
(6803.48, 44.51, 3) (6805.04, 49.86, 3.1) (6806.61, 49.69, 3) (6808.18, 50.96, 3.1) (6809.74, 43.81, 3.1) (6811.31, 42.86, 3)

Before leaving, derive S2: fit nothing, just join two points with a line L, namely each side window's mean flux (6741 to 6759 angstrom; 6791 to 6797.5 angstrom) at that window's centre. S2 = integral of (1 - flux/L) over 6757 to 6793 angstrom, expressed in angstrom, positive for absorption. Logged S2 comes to 6.8 angstrom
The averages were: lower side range 49.2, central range 40.8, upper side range 51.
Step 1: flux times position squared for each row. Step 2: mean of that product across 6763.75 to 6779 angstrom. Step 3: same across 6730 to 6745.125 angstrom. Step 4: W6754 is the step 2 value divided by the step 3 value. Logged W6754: 0.68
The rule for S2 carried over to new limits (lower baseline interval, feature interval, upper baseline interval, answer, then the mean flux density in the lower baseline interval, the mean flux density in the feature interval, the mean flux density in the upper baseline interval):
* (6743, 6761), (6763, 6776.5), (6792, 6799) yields 4.19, 49.1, 34.6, 51.9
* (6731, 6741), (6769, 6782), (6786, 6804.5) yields 5.37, 48.8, 29.2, 50.2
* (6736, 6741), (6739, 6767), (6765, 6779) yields -4.92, 49.6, 48.6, 31.5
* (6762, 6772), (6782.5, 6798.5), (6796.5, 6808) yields -1.05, 39.1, 49.7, 50.4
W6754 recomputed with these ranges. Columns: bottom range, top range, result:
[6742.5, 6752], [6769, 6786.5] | 0.68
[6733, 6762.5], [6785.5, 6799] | 1.04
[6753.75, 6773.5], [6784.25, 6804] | 1.21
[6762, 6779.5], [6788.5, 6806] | 1.49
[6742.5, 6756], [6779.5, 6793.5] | 0.95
